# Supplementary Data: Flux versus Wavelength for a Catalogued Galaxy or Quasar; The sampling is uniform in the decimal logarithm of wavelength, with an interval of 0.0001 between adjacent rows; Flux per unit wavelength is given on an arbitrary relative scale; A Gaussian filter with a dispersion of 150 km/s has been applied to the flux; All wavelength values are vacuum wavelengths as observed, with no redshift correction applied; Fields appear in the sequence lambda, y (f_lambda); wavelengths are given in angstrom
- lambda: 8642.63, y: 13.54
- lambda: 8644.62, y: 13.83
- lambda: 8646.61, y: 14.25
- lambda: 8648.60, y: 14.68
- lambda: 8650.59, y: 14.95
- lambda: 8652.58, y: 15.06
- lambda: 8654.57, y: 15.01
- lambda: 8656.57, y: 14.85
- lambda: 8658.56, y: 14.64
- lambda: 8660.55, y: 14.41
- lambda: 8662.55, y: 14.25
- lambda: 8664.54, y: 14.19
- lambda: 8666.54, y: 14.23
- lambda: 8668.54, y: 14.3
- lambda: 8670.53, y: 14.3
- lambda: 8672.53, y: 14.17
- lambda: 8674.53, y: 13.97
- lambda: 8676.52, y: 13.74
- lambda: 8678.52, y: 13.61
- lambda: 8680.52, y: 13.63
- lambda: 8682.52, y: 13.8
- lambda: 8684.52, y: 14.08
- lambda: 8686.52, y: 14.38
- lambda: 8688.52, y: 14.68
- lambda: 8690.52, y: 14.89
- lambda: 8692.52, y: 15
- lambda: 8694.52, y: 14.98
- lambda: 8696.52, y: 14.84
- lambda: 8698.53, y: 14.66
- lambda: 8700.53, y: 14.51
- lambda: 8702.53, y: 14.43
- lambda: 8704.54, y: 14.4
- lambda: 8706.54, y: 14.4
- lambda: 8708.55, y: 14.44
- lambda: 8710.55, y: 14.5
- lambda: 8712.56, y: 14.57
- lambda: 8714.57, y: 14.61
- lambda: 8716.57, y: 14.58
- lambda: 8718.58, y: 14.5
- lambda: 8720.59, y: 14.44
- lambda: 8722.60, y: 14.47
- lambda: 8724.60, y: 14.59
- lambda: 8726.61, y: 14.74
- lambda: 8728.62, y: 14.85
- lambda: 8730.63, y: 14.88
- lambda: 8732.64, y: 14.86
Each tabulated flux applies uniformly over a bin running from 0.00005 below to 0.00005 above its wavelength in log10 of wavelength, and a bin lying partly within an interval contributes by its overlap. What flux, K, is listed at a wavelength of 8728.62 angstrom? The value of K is 14.85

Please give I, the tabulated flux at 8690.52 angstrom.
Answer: 14.89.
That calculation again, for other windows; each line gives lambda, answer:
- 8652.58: 15.06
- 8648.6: 14.68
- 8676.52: 13.74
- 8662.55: 14.25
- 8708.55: 14.44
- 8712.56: 14.57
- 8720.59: 14.44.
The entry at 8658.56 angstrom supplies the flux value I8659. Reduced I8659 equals 14.64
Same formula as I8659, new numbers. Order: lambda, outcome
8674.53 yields 13.97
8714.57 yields 14.61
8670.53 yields 14.3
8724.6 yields 14.59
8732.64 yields 14.86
